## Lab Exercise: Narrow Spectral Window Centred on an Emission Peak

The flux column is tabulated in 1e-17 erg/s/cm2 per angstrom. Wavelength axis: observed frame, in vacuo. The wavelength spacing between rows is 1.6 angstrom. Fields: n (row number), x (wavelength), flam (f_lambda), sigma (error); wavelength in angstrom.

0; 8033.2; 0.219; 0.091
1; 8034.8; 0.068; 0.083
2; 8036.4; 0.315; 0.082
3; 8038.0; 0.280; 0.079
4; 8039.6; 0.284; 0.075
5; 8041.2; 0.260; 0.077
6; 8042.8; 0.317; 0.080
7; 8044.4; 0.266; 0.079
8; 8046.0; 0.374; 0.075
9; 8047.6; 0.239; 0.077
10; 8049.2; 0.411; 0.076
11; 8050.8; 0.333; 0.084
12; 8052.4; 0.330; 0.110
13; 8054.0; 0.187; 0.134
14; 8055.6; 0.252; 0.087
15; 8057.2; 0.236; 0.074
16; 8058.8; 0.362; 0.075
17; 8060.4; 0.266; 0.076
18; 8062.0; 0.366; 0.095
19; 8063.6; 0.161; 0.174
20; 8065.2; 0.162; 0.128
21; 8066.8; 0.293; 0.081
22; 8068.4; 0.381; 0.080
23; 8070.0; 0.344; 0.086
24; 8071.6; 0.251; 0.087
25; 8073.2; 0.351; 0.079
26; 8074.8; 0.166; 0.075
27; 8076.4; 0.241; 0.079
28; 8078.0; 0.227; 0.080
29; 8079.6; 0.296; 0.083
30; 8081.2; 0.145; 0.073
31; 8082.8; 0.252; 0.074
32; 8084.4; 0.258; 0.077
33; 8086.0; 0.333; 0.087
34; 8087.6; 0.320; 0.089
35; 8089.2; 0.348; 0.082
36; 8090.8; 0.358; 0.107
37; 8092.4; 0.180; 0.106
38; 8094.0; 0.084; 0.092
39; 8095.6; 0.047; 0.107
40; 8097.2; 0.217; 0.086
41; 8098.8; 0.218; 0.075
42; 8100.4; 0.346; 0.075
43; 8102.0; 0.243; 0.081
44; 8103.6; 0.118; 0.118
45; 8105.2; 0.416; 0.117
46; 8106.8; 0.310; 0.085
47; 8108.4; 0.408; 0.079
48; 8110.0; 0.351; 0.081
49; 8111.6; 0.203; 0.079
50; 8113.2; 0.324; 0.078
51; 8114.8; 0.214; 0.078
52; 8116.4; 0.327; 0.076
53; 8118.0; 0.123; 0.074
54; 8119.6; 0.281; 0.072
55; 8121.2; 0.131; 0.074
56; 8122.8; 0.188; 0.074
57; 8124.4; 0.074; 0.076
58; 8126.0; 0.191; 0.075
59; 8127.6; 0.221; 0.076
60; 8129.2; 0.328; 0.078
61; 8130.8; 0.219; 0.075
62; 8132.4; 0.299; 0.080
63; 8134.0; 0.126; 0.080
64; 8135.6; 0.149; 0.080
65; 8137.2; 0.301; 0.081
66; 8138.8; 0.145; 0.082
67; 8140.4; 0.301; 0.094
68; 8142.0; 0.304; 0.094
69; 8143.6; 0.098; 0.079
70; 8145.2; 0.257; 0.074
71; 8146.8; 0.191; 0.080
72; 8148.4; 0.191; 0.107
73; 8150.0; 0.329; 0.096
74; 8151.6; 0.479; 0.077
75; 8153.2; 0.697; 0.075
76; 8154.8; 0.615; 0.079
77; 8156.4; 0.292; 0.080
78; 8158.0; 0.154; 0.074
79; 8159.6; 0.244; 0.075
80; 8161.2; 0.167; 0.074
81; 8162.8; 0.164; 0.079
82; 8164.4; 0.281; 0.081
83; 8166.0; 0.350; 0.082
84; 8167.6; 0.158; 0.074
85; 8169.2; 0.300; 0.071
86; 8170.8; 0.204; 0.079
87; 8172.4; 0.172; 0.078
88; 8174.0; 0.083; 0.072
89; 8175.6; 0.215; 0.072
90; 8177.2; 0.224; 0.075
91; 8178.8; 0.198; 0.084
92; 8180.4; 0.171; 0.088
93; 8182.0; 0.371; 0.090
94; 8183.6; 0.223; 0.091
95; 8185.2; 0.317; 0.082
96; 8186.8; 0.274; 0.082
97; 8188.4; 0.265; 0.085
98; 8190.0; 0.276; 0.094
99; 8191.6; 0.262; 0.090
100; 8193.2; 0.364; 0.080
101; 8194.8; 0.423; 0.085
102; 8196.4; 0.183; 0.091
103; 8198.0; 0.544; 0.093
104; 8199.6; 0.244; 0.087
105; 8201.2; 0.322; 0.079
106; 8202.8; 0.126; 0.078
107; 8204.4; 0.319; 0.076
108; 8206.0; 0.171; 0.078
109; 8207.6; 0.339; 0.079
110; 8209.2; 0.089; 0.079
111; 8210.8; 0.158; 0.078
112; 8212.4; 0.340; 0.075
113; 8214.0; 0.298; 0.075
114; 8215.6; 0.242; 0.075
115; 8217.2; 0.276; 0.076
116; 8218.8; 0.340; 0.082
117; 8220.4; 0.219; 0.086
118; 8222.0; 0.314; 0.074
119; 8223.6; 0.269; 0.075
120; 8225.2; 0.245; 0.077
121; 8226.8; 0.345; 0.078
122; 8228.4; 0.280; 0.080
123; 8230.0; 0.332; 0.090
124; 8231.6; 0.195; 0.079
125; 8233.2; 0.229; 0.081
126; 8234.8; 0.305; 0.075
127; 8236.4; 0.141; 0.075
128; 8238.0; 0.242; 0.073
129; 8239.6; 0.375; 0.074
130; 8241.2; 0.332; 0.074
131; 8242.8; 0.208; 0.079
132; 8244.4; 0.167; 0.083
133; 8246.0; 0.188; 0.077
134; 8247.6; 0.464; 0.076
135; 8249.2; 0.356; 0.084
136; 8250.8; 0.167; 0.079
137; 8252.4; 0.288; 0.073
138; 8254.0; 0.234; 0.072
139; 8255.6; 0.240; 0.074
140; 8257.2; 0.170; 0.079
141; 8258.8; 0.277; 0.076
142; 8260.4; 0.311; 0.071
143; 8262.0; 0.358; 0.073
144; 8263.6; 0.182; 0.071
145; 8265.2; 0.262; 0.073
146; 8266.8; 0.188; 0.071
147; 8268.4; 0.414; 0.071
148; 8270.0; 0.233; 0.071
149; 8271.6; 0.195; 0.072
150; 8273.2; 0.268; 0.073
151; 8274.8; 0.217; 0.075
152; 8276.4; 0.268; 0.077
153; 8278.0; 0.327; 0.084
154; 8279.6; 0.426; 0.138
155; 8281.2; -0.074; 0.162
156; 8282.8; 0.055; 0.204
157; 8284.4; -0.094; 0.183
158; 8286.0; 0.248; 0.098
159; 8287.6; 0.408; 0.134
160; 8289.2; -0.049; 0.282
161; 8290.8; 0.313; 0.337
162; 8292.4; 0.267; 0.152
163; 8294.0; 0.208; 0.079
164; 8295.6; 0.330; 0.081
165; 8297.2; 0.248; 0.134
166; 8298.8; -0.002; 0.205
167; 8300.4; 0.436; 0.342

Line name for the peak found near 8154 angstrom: H-gamma 4340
